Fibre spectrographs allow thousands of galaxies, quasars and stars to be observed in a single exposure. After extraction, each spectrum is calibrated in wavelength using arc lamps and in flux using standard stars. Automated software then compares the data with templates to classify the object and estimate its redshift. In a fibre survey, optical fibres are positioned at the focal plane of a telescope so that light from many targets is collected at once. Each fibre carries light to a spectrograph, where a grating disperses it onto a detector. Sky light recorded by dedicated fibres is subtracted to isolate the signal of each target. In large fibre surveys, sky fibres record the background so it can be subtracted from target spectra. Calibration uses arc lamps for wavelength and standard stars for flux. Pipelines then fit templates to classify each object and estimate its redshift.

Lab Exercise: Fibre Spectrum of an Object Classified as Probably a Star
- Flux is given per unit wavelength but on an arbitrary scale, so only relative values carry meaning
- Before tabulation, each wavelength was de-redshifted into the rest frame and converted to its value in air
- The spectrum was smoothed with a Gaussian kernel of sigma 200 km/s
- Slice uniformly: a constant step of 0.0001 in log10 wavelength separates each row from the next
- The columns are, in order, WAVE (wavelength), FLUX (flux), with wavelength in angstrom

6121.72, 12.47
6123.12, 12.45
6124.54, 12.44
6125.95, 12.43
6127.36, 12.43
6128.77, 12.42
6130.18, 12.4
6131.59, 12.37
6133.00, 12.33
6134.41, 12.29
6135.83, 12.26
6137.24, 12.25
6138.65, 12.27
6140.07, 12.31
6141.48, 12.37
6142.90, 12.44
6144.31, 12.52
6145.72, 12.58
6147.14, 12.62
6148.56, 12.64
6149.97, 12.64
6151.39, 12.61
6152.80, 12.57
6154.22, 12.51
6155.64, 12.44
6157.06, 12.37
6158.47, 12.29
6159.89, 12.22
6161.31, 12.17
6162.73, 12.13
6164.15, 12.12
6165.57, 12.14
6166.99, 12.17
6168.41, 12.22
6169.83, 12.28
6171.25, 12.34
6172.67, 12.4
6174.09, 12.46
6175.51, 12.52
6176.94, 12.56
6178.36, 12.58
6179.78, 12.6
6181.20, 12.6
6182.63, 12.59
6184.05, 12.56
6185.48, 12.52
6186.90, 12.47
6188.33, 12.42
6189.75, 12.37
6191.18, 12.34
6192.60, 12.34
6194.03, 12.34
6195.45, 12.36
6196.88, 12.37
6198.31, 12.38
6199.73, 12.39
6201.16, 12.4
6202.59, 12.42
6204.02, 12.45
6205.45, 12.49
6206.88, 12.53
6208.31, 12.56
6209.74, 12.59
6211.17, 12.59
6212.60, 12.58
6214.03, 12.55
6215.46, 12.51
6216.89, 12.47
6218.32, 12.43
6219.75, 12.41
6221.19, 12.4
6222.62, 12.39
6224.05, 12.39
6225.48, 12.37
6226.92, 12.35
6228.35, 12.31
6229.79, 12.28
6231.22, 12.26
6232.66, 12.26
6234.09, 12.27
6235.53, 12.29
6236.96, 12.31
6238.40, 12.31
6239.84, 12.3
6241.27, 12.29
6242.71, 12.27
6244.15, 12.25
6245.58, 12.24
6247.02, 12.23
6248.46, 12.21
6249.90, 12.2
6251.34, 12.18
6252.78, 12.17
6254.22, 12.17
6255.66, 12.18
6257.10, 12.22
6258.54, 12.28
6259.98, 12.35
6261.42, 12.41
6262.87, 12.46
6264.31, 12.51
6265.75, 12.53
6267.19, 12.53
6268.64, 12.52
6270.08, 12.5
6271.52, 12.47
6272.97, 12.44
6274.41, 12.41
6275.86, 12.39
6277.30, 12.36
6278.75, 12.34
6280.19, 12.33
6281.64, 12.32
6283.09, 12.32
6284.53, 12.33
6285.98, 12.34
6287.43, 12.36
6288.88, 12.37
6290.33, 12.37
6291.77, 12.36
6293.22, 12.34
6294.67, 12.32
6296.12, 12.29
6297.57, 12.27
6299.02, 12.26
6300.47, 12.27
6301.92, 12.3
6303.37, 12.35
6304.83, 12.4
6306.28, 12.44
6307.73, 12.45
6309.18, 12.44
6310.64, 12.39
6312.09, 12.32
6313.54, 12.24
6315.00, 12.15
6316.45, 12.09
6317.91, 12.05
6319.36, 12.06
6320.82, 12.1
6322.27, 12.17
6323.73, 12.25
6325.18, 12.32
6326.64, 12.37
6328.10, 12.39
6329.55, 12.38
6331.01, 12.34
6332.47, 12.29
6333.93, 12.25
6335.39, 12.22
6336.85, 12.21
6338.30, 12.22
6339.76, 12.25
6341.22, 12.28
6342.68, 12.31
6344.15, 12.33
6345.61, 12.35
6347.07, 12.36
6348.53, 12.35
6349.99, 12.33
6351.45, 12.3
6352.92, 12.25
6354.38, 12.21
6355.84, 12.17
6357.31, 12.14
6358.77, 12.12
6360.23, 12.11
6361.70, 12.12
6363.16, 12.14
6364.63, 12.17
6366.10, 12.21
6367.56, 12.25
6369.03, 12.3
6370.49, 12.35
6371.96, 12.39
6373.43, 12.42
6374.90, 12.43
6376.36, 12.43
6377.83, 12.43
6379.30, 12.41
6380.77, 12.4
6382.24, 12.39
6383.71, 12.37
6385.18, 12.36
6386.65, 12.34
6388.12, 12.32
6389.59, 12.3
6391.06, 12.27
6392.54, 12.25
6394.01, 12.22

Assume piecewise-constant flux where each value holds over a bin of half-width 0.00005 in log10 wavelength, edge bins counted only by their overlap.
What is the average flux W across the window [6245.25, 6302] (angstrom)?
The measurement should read 12.3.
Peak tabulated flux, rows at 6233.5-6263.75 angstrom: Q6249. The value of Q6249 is 12.46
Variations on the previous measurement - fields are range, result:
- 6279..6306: 12.4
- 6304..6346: 12.45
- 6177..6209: 12.6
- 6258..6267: 12.53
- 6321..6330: 12.39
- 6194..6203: 12.42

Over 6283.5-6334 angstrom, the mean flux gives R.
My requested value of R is 12.3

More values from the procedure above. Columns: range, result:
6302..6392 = 12.3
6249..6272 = 12.4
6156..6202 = 12.4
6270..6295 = 12.4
